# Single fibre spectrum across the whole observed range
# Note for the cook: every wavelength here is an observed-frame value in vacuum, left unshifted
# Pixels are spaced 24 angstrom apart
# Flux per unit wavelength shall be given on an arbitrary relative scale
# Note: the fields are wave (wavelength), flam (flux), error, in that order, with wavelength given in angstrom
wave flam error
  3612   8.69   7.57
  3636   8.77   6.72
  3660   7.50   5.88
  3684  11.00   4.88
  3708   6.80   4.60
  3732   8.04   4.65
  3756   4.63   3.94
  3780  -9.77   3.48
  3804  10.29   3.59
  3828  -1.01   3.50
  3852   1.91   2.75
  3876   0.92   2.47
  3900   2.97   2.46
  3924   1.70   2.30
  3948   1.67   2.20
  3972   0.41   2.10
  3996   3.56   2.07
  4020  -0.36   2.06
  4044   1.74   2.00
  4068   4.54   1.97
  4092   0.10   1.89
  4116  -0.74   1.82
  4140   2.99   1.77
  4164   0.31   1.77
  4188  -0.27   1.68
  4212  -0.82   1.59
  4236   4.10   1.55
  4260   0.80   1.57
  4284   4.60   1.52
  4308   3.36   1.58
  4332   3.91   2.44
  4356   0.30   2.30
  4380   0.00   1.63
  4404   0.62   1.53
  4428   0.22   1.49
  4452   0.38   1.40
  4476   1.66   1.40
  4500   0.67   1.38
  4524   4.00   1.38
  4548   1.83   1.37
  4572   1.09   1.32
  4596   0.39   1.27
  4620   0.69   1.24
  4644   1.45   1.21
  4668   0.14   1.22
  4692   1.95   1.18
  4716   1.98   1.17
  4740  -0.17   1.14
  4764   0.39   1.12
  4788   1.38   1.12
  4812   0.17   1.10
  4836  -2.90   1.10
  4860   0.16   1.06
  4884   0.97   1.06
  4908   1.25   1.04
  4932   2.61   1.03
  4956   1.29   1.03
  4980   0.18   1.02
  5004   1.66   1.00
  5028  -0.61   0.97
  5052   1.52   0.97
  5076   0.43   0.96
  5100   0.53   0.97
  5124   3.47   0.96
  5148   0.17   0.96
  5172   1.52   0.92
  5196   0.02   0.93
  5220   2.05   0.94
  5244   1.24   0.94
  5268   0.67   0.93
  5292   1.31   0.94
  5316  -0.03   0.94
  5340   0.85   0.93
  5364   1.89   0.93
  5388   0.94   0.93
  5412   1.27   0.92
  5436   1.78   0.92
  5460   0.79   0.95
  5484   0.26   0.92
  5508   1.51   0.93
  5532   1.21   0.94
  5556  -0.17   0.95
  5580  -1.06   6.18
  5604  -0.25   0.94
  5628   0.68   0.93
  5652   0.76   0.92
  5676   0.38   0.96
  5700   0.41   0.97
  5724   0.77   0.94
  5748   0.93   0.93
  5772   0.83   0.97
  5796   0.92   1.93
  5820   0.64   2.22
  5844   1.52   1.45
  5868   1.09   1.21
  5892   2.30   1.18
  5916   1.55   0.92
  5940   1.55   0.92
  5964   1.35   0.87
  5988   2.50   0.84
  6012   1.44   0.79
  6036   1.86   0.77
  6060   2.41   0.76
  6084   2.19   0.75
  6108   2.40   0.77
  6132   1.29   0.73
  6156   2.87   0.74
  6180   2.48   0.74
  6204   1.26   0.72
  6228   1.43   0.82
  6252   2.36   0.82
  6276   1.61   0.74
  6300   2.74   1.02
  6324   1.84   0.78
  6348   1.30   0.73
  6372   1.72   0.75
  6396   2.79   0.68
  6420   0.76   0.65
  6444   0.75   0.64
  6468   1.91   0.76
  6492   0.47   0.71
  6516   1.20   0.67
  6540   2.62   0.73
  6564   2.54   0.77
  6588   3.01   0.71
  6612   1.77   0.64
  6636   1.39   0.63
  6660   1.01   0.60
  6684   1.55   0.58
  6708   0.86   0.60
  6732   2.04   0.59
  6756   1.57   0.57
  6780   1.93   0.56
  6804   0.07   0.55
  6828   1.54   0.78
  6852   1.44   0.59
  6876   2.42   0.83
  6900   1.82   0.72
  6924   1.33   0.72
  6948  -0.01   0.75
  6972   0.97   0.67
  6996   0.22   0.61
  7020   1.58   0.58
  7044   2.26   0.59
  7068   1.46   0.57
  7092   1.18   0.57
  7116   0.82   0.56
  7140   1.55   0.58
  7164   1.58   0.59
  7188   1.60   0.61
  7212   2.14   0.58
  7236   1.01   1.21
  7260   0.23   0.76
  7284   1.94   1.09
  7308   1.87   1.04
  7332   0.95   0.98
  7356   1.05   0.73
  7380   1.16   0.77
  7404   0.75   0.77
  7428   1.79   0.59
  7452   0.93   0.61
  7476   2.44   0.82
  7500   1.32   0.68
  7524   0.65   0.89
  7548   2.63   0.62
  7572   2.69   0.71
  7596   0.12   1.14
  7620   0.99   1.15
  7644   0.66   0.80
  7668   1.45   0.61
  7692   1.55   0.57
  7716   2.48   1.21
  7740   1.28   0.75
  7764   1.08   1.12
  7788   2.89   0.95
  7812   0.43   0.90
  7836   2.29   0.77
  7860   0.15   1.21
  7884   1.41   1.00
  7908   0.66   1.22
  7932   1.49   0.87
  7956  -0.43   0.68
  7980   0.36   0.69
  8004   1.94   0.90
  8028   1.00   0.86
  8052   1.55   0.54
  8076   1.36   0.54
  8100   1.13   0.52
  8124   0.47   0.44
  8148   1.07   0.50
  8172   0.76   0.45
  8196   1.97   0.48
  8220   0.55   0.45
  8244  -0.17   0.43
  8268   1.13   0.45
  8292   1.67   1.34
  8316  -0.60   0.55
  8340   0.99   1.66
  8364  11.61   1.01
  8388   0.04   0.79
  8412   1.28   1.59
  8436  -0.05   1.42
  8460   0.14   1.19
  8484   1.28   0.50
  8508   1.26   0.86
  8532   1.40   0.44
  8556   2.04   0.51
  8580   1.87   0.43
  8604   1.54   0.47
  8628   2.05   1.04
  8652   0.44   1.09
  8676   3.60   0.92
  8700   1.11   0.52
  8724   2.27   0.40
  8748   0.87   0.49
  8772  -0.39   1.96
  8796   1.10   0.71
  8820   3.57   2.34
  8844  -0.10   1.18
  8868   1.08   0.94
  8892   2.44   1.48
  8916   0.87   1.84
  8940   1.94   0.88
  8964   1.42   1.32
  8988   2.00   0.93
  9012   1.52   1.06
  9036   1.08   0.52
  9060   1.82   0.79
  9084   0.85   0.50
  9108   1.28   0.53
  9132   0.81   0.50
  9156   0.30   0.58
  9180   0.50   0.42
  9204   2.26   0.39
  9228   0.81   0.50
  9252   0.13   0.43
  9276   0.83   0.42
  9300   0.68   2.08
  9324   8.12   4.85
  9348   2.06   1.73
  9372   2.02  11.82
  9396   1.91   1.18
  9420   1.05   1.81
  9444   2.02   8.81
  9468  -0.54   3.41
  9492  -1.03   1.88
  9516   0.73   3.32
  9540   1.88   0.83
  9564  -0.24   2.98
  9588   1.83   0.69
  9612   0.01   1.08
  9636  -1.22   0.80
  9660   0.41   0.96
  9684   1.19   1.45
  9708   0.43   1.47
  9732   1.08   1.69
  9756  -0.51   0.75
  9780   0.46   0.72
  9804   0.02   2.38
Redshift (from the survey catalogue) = 1.244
